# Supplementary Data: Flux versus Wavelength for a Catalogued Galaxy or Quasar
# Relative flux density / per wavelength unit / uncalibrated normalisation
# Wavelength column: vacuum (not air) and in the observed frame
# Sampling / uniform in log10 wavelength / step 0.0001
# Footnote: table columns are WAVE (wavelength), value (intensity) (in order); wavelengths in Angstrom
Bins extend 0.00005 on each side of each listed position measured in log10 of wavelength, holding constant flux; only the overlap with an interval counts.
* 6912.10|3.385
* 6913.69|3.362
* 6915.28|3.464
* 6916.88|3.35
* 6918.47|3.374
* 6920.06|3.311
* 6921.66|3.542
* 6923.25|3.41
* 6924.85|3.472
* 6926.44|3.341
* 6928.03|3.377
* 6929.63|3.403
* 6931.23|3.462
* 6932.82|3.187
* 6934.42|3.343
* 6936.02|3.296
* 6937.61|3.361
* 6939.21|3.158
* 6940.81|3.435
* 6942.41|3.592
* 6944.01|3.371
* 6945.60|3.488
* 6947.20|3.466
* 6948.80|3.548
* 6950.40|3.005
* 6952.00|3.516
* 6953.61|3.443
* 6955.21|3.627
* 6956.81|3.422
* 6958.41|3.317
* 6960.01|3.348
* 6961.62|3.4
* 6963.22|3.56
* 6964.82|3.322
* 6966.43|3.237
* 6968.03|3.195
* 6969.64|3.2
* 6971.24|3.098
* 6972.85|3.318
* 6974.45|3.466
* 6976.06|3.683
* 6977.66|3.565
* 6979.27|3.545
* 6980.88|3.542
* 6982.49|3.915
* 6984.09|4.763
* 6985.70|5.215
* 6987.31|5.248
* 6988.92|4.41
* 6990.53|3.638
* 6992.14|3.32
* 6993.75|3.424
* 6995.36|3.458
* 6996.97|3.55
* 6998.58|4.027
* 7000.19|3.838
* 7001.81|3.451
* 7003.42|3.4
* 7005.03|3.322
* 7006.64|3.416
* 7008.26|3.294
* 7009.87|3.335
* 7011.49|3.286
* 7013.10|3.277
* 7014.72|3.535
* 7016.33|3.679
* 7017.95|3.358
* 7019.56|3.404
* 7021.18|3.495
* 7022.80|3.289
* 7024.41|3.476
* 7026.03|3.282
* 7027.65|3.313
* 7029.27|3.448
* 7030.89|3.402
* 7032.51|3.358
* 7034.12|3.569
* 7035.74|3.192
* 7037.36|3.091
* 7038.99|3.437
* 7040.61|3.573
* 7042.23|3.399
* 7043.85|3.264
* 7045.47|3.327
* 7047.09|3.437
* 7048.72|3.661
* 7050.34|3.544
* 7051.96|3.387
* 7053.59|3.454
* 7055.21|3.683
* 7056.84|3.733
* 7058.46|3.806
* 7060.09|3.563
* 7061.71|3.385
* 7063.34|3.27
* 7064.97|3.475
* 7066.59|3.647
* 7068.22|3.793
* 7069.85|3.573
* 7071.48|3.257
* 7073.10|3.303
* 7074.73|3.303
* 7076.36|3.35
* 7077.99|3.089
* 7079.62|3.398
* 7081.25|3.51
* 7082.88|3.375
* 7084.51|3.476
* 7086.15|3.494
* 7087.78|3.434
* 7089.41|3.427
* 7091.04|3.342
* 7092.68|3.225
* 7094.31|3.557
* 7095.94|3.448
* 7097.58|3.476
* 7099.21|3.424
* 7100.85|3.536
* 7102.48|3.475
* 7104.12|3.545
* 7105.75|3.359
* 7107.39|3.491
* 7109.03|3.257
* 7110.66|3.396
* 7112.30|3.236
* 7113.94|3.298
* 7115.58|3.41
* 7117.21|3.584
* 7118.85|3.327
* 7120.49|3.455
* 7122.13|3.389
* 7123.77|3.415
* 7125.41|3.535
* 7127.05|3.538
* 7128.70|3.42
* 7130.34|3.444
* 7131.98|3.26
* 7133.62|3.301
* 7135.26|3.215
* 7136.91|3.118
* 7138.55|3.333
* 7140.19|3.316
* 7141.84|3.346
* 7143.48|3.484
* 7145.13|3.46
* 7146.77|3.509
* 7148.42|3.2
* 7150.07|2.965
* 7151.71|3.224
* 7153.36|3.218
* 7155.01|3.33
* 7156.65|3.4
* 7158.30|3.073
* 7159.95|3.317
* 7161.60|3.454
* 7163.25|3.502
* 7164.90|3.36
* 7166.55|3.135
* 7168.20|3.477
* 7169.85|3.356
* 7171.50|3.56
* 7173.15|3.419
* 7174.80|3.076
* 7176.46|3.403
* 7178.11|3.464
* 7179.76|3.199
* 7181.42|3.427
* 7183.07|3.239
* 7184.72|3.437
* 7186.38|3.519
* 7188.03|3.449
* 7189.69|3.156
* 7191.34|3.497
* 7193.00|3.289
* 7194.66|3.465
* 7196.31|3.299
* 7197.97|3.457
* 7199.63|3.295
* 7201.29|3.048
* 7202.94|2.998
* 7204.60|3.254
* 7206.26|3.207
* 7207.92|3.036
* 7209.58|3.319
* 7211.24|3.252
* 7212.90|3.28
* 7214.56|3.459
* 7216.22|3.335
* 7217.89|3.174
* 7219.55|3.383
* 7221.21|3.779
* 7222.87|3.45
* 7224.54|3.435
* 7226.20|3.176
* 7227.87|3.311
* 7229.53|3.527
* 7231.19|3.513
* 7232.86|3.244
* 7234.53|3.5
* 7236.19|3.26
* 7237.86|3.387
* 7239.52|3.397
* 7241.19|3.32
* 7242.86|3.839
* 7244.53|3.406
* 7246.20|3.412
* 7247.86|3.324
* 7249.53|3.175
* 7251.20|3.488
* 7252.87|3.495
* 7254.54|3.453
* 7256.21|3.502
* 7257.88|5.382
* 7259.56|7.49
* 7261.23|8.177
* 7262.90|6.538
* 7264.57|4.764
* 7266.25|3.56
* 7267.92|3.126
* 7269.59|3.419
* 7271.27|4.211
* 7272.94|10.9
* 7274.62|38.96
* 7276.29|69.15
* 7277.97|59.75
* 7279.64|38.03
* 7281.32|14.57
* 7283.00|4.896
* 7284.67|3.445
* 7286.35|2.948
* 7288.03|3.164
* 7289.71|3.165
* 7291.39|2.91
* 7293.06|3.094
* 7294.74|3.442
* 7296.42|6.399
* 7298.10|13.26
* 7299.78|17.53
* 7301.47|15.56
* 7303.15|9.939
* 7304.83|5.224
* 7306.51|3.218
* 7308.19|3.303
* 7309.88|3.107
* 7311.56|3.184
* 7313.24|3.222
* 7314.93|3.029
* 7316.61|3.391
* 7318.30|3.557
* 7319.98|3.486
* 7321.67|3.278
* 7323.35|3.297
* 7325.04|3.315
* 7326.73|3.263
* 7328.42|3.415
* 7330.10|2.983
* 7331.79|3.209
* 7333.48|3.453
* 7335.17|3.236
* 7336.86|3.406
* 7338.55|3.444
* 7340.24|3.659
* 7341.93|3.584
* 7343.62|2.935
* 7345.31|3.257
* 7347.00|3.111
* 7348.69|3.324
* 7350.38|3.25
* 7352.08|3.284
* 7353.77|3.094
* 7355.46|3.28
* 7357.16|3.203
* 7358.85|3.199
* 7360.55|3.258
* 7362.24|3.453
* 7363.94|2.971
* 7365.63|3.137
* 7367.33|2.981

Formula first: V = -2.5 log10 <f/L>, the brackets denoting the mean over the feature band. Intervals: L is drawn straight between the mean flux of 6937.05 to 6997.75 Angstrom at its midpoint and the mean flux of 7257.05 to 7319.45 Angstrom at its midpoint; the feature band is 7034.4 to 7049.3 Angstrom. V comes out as 0.48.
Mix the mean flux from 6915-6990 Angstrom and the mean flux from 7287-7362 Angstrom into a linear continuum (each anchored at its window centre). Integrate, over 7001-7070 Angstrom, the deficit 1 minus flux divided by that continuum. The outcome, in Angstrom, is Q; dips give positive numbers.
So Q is 5.1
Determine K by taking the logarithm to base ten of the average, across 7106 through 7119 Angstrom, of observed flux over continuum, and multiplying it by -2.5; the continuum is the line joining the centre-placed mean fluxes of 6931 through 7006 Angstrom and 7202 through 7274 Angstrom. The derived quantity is 0.13 mag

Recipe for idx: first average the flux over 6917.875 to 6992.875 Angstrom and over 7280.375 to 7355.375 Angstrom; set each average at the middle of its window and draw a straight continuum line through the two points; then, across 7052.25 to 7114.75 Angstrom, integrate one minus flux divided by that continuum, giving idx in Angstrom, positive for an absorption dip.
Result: 7.9 Angstrom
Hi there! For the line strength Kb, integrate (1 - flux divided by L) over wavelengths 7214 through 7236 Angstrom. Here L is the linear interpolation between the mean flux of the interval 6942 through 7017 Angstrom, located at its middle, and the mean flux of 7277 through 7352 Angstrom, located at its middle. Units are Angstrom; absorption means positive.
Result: 9.4 Angstrom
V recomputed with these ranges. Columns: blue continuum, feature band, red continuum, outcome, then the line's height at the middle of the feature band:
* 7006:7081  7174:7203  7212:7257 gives 0.028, 3.41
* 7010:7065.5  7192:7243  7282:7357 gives 0.211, 4.05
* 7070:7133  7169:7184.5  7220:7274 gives 0.153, 3.86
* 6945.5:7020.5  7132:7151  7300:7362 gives 0.144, 3.76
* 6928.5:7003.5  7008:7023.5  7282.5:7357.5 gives 0.086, 3.68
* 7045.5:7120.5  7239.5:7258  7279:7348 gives 0.359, 4.93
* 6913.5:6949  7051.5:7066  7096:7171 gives -0.050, 3.38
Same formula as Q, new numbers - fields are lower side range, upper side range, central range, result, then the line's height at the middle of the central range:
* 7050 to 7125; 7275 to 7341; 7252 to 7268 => 5.7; 7.84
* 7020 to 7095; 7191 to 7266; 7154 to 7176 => 1.6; 3.61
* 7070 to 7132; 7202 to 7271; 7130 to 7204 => 5.2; 3.57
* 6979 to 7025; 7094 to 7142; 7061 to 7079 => 0.6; 3.52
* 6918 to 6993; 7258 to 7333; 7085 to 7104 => 8.0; 5.96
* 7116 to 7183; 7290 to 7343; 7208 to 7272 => 5.4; 4.15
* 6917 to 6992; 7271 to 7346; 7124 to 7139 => 7.1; 6.34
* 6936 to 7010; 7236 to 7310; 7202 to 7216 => 8.6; 8.32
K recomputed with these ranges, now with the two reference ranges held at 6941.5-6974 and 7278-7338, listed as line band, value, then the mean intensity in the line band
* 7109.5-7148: 0.42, 3.38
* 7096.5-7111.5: 0.35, 3.44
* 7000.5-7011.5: 0.14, 3.38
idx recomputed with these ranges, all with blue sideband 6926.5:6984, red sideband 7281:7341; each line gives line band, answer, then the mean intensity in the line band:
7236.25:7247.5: 2.8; 3.44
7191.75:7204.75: 3.4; 3.27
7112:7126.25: 2.4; 3.41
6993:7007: 0.2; 3.55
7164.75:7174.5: 2.1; 3.37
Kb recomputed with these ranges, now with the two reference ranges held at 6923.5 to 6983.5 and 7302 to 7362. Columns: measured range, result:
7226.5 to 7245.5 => 0.7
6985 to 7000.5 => -2.6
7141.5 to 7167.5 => 1.4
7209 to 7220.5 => 0.7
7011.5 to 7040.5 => 0.5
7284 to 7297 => 0.2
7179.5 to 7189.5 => 0.4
